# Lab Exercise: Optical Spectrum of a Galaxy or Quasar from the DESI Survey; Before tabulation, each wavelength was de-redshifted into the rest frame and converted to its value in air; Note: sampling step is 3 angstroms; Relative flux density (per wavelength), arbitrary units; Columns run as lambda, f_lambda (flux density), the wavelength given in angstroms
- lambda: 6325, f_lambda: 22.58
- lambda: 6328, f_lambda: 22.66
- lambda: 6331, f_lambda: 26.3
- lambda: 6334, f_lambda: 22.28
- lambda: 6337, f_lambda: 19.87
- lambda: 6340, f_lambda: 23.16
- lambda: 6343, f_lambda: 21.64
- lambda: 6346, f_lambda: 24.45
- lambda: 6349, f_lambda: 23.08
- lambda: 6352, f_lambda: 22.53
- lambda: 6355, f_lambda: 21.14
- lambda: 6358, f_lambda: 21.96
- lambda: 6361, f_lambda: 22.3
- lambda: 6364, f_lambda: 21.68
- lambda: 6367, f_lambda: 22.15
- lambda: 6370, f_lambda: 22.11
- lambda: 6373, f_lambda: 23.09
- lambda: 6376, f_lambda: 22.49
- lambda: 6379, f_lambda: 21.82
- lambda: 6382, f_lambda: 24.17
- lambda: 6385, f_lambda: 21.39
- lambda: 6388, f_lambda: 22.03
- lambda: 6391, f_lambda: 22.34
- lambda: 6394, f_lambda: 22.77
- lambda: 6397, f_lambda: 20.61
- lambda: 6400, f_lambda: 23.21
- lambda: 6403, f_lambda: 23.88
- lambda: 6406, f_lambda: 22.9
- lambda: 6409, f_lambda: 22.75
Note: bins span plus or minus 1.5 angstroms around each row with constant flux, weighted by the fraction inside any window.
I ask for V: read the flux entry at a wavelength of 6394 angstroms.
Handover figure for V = 22.77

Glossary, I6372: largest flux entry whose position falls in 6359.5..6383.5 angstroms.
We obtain 24.17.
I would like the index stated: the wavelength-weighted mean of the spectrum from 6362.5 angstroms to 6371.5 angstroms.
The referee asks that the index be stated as 22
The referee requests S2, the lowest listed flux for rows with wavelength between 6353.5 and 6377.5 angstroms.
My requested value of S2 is 21.14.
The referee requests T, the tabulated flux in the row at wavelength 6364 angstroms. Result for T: 21.68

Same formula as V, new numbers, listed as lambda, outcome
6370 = 22.11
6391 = 22.34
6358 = 21.96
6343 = 21.64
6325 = 22.58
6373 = 23.09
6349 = 23.08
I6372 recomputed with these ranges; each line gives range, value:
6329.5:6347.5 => 26.3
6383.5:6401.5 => 23.21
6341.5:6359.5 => 24.45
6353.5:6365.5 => 22.3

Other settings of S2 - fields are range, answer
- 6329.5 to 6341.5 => 19.87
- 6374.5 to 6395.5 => 21.39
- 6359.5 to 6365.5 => 21.68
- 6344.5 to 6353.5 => 22.53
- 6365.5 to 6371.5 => 22.11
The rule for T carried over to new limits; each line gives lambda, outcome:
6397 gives 20.61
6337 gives 19.87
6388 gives 22.03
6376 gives 22.49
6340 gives 23.16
